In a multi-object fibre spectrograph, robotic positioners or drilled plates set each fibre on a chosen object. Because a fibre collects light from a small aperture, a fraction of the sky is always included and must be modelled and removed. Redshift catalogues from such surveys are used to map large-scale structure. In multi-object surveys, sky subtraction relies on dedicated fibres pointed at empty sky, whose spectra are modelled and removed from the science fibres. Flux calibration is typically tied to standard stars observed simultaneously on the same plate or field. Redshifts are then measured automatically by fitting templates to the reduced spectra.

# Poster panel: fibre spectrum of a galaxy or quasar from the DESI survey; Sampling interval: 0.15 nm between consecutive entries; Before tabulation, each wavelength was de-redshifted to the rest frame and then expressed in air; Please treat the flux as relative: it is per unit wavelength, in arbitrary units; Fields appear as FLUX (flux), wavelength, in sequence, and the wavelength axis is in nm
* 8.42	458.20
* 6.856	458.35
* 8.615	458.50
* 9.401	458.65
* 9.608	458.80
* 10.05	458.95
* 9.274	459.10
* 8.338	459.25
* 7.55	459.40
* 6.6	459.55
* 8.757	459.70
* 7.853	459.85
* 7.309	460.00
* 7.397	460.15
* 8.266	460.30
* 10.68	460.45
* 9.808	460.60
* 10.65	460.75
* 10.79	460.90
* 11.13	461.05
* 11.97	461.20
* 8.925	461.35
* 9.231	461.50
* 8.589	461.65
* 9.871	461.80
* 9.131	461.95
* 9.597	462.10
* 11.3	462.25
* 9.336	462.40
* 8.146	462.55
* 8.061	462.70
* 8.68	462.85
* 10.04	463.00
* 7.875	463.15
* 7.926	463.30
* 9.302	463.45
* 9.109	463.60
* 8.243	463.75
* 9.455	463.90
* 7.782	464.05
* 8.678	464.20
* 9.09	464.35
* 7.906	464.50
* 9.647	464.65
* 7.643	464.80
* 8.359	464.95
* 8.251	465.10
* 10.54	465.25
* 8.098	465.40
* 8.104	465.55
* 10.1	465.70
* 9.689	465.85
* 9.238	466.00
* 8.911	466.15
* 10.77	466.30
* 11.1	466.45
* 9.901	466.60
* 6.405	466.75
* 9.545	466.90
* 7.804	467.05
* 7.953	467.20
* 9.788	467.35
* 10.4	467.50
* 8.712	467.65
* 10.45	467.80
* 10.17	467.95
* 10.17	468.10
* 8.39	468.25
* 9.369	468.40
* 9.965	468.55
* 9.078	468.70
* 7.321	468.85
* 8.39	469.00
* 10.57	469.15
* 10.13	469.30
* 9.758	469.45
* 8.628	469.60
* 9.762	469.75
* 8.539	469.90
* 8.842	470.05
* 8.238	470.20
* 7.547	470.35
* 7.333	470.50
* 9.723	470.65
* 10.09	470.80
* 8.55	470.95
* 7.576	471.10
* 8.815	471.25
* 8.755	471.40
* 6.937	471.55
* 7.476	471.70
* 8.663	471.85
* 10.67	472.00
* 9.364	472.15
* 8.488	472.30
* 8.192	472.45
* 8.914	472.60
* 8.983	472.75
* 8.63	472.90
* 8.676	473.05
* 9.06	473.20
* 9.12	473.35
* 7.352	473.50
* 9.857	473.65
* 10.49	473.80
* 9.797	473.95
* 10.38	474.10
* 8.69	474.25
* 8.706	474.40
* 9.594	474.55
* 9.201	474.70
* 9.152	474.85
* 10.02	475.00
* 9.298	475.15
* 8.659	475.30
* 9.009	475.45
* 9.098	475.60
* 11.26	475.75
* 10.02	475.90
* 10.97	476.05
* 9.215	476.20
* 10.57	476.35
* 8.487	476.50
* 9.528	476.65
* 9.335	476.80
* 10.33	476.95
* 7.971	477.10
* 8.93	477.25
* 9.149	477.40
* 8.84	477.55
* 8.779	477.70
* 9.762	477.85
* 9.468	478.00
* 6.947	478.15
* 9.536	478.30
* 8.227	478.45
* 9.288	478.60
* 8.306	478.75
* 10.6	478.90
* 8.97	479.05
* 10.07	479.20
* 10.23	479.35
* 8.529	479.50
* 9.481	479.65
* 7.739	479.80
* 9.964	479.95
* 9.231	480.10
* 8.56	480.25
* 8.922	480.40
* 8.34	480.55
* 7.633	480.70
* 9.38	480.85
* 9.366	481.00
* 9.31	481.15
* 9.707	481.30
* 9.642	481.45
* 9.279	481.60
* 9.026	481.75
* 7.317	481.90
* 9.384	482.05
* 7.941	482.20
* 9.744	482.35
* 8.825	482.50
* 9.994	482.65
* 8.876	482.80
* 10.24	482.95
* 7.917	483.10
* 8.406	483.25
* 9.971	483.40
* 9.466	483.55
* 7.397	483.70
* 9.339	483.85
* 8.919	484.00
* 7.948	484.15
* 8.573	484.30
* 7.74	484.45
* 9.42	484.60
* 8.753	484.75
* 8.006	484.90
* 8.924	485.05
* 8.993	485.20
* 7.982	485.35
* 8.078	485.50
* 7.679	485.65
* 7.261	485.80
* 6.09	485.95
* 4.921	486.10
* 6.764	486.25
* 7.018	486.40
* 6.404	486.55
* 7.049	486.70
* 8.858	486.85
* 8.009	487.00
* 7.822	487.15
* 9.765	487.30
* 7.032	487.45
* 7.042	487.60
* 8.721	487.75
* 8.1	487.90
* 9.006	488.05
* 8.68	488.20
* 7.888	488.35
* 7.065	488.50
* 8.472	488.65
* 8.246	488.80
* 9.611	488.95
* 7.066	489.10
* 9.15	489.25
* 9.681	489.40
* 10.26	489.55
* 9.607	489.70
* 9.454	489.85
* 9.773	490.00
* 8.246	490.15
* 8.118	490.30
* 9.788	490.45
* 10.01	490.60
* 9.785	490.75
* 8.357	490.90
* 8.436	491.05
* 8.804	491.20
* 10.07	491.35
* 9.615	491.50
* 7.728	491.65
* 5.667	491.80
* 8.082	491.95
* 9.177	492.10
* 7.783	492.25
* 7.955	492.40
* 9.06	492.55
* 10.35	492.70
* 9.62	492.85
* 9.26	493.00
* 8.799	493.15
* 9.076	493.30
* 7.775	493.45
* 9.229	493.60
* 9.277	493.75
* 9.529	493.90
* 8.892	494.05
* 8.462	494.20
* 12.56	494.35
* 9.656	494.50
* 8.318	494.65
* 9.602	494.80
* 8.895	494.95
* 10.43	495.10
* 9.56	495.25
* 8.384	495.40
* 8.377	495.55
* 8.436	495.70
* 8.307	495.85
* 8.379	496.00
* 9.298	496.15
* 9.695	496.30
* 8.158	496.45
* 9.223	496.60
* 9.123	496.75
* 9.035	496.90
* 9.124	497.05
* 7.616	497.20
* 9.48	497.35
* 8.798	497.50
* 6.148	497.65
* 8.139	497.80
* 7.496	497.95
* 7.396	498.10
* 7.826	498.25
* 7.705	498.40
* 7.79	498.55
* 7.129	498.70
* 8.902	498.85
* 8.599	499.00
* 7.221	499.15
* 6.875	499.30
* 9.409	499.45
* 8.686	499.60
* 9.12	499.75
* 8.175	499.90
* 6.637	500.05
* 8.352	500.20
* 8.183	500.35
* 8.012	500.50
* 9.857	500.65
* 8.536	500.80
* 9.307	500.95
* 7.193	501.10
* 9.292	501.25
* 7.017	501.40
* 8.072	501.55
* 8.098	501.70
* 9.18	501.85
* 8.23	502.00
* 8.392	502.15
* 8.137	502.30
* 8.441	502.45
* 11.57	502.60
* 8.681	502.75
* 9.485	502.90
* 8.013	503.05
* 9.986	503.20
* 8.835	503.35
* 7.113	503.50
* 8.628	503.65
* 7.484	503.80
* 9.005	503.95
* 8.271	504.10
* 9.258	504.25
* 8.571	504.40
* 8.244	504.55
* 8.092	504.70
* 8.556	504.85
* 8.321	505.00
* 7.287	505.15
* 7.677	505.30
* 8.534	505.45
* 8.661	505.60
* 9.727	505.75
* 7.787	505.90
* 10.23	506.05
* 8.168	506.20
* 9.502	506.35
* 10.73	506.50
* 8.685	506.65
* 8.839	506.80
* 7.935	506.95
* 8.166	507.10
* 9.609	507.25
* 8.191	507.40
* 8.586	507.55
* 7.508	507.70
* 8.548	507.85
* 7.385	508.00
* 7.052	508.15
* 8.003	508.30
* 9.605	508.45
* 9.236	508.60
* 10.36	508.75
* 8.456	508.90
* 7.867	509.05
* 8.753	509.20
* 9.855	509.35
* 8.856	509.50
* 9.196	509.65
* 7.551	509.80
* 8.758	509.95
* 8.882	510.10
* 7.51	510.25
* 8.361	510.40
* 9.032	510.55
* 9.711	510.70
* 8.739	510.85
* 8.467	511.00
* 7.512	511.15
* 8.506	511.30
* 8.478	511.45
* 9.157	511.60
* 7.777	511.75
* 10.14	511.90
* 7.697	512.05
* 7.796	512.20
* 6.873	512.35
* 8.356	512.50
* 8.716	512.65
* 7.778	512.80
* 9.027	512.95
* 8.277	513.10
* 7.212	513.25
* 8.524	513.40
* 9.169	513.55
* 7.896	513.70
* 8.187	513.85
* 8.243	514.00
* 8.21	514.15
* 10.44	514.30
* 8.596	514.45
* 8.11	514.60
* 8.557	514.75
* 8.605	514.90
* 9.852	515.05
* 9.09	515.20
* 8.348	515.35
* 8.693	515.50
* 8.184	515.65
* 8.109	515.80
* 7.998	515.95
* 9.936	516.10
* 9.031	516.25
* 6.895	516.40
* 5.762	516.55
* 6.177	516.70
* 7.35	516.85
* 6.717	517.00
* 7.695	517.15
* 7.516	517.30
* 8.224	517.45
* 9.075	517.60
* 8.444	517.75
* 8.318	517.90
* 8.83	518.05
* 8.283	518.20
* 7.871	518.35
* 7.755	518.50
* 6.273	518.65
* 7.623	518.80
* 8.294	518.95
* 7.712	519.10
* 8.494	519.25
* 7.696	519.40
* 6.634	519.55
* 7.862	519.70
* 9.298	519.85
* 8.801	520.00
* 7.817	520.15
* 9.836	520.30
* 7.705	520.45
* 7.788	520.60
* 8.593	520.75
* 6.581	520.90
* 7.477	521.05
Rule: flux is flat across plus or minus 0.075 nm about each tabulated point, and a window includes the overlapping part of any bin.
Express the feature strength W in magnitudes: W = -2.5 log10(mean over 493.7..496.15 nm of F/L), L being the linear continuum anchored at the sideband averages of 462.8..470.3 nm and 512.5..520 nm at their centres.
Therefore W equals -0.08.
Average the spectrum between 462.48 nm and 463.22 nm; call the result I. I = 8.57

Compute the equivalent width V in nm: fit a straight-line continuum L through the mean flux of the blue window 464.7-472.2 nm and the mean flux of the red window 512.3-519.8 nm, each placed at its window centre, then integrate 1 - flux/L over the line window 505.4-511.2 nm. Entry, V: -0.30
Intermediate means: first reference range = 9.01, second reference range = 8.12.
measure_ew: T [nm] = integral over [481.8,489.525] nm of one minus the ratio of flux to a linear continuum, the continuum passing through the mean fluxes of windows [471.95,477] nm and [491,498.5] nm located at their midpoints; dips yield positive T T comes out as 0.64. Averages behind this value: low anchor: 9.37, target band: 8.28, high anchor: 8.75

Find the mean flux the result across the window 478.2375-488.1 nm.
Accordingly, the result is 8.56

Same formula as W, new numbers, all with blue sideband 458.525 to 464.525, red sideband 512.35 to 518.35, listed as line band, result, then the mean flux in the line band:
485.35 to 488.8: 0.14 mag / 7.65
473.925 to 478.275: -0.06 mag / 9.35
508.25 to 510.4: -0.06 mag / 8.77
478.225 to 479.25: -0.06 mag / 9.27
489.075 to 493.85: -0.04 mag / 8.93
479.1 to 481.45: -0.04 mag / 9.11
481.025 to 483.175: -0.04 mag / 9.09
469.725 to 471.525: 0.04 mag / 8.57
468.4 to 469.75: -0.04 mag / 9.27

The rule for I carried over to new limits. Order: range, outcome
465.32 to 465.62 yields 8.14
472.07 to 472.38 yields 8.94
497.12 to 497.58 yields 8.61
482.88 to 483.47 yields 9.12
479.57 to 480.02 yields 9.05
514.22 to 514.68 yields 9.03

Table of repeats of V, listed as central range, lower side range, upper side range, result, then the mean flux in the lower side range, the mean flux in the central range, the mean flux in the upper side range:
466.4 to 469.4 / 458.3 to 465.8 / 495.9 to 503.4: -0.130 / 8.97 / 9.27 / 8.44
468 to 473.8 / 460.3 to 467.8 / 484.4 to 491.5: 0.074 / 9.23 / 8.87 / 8.36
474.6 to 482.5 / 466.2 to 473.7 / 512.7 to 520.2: -0.323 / 8.98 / 9.18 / 8.15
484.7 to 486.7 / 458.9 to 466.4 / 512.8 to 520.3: 0.289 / 9.04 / 7.42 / 8.17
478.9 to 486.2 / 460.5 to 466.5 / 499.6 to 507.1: 0.188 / 9.28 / 8.71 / 8.57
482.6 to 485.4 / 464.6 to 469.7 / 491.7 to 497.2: 0.082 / 9.22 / 8.78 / 8.94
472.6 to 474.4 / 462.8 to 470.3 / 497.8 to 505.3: -0.049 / 9.05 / 9.15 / 8.33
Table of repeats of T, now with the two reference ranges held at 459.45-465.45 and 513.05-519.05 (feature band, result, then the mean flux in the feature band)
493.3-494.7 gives -0.13 nm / 9.31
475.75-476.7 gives -0.12 nm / 9.92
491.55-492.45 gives 0.08 nm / 7.78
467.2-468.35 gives -0.09 nm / 9.6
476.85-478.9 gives -0.05 nm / 8.96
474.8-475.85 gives -0.09 nm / 9.52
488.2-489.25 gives 0.05 nm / 8.18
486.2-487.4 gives 0.13 nm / 7.72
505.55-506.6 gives -0.12 nm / 9.26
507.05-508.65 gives -0.01 nm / 8.34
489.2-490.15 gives -0.11 nm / 9.56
